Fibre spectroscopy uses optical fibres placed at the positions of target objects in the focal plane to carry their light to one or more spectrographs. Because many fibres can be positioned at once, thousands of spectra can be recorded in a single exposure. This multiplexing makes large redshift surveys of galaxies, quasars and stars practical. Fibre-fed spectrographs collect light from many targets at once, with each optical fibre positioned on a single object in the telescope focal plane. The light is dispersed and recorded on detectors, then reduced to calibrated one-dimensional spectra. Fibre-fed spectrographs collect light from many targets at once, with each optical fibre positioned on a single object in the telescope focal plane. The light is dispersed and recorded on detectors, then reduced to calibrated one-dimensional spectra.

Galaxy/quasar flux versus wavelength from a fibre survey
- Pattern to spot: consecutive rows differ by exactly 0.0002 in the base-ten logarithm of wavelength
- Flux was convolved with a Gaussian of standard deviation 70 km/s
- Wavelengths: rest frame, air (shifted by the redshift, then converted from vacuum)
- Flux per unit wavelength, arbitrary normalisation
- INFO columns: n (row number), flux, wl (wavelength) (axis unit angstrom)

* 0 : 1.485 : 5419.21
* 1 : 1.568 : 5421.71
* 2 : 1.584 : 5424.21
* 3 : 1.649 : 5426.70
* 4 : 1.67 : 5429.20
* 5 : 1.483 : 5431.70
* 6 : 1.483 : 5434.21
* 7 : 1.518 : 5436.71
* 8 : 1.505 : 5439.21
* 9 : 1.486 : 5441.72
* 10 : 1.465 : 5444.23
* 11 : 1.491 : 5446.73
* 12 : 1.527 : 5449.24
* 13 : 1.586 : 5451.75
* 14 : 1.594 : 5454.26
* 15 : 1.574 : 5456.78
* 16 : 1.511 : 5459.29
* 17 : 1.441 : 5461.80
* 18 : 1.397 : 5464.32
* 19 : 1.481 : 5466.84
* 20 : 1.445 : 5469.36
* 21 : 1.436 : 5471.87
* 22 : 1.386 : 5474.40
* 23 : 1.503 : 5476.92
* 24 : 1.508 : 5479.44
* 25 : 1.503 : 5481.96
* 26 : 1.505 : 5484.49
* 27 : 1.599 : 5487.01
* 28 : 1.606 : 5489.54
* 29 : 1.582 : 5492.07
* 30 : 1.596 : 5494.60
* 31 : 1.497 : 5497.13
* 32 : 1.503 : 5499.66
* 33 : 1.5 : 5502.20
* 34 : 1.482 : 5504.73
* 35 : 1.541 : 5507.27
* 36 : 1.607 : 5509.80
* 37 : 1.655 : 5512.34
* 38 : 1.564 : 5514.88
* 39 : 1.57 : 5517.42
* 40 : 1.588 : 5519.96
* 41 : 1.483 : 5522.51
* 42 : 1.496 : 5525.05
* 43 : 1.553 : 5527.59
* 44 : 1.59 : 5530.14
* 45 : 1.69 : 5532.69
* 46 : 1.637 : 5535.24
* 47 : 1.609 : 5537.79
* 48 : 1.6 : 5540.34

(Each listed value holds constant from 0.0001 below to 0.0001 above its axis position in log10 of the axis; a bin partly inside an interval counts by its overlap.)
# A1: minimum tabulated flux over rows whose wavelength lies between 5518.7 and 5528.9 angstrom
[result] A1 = 1.483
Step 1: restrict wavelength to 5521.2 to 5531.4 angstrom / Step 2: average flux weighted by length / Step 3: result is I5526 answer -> 1.53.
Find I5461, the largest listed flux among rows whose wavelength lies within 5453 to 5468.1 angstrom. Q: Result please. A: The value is 1.594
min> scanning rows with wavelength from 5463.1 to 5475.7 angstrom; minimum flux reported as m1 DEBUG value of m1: 1.386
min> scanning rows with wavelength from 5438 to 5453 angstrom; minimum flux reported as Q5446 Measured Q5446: 1.465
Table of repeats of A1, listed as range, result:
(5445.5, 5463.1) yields 1.441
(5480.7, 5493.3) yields 1.503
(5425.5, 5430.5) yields 1.649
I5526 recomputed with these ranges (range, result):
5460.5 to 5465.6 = 1.42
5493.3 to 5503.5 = 1.52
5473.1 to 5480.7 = 1.46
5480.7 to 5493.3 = 1.56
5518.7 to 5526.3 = 1.52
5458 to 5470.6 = 1.46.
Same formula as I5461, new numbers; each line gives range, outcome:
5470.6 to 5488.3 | 1.599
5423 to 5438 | 1.67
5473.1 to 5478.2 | 1.503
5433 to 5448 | 1.518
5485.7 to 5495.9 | 1.606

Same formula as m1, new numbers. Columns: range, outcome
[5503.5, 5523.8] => 1.482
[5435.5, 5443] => 1.486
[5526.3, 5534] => 1.553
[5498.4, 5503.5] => 1.5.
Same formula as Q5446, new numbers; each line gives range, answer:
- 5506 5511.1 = 1.541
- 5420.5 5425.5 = 1.568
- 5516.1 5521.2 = 1.57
